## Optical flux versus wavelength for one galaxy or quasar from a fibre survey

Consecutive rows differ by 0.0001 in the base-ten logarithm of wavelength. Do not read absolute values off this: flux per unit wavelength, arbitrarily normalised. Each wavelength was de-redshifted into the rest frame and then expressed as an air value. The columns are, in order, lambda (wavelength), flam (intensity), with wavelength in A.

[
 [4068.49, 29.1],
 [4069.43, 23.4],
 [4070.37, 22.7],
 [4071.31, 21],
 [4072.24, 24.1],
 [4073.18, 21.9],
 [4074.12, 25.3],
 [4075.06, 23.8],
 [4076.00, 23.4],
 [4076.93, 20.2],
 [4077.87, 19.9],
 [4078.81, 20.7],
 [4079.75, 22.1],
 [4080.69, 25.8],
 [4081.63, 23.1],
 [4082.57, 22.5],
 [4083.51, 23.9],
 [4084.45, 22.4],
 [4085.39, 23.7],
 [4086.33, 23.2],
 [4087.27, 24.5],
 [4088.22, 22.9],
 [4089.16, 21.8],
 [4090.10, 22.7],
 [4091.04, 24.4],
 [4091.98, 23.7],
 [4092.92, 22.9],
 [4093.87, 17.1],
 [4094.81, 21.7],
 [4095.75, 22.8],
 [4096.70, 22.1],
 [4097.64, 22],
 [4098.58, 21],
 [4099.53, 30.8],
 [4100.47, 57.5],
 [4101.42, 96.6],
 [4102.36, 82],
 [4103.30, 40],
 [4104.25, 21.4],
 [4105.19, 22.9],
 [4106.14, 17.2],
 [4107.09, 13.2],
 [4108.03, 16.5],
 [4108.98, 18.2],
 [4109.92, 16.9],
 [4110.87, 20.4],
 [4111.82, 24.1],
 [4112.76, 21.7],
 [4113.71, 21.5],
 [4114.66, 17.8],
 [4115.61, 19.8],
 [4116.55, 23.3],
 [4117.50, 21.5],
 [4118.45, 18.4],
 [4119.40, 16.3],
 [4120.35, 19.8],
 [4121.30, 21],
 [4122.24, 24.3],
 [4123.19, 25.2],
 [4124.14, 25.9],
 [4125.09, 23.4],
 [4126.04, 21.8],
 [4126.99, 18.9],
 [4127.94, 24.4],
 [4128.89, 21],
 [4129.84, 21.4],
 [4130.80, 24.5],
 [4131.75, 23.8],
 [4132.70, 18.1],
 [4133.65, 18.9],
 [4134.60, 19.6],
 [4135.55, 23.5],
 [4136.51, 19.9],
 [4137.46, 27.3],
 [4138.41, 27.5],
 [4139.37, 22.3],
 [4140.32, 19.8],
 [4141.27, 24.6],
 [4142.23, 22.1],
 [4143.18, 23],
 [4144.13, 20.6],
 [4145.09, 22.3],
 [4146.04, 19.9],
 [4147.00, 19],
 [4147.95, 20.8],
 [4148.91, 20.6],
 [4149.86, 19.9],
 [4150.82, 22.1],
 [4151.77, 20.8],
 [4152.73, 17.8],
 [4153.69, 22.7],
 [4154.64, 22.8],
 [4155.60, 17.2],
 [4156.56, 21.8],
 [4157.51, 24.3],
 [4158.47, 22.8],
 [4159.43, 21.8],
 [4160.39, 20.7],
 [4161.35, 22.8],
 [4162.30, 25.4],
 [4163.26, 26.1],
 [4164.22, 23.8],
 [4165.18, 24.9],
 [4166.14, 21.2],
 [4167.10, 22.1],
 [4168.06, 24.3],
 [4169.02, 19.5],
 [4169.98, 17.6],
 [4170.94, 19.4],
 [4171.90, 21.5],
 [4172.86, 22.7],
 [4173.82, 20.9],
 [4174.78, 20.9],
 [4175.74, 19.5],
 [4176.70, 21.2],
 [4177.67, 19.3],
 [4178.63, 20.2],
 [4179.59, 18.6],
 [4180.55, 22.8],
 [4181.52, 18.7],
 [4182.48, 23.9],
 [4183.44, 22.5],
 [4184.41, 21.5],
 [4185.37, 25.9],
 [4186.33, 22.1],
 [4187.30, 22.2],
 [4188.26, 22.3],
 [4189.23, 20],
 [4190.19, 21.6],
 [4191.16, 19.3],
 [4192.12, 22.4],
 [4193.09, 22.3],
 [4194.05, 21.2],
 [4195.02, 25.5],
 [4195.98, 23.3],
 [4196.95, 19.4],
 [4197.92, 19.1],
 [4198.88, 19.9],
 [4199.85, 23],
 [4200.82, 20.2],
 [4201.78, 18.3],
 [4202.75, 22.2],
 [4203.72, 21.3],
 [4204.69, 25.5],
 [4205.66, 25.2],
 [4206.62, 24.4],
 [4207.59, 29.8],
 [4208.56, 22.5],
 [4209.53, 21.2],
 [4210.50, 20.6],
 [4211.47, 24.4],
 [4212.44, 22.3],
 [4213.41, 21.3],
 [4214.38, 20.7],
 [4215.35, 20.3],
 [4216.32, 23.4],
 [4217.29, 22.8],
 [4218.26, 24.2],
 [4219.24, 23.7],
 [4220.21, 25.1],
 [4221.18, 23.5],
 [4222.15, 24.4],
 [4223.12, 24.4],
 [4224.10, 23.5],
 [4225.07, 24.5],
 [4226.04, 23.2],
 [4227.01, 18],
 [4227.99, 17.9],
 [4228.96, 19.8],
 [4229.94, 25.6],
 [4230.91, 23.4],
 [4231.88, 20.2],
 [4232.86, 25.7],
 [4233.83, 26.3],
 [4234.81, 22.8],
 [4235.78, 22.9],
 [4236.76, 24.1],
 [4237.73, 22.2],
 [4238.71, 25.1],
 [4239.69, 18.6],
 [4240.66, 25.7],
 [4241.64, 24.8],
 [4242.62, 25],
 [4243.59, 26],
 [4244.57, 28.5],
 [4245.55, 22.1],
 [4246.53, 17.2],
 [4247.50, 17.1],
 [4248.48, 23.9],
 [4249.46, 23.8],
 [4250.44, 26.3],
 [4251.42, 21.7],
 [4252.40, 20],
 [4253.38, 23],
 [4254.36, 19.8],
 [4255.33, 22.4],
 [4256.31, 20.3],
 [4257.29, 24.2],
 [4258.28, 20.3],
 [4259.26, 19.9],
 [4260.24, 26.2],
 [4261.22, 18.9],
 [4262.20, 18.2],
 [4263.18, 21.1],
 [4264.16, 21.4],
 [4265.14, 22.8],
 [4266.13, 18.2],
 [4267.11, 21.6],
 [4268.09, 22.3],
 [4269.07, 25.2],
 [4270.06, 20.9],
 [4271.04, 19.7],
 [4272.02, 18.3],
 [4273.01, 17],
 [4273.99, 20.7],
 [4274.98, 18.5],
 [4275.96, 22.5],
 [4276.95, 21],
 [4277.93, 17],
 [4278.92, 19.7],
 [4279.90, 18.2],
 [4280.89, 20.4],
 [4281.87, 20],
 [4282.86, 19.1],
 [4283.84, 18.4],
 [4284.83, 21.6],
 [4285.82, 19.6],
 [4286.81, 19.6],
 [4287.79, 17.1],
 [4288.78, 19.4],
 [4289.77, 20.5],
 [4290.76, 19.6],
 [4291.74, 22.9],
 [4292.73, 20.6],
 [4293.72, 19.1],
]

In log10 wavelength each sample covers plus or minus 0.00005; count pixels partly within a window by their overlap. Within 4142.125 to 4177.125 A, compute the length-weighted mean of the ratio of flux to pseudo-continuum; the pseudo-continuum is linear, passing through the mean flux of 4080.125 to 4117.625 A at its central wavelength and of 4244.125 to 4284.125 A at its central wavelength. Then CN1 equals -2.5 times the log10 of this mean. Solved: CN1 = 0.137 mag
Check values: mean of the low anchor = 26.5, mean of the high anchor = 20.9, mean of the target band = 21.5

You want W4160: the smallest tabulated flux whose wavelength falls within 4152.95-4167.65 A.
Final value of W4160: 17.2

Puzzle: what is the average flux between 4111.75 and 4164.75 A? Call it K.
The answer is 21.8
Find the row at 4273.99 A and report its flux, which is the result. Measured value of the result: 20.7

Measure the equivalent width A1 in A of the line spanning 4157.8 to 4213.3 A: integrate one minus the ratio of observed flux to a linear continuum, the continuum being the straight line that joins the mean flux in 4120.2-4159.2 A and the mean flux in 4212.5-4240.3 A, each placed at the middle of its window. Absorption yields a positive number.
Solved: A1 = 0.9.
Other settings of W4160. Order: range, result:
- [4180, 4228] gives 17.9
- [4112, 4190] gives 16.3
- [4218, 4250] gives 17.1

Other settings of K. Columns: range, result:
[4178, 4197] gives 21.8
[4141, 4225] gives 22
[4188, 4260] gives 22.5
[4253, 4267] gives 21.2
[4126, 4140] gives 22.2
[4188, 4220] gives 22.3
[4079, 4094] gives 23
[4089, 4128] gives 25.9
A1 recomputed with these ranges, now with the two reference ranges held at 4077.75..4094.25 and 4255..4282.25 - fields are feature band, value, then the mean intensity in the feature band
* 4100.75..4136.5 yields -4.4 A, 25.1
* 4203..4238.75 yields -3.3 A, 23.1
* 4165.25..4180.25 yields 0.7 A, 20.7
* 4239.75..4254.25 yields -1.5 A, 23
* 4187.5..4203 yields 0.1 A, 21.3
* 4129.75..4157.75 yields 0.5 A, 21.6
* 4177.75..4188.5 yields -0.1 A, 21.8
